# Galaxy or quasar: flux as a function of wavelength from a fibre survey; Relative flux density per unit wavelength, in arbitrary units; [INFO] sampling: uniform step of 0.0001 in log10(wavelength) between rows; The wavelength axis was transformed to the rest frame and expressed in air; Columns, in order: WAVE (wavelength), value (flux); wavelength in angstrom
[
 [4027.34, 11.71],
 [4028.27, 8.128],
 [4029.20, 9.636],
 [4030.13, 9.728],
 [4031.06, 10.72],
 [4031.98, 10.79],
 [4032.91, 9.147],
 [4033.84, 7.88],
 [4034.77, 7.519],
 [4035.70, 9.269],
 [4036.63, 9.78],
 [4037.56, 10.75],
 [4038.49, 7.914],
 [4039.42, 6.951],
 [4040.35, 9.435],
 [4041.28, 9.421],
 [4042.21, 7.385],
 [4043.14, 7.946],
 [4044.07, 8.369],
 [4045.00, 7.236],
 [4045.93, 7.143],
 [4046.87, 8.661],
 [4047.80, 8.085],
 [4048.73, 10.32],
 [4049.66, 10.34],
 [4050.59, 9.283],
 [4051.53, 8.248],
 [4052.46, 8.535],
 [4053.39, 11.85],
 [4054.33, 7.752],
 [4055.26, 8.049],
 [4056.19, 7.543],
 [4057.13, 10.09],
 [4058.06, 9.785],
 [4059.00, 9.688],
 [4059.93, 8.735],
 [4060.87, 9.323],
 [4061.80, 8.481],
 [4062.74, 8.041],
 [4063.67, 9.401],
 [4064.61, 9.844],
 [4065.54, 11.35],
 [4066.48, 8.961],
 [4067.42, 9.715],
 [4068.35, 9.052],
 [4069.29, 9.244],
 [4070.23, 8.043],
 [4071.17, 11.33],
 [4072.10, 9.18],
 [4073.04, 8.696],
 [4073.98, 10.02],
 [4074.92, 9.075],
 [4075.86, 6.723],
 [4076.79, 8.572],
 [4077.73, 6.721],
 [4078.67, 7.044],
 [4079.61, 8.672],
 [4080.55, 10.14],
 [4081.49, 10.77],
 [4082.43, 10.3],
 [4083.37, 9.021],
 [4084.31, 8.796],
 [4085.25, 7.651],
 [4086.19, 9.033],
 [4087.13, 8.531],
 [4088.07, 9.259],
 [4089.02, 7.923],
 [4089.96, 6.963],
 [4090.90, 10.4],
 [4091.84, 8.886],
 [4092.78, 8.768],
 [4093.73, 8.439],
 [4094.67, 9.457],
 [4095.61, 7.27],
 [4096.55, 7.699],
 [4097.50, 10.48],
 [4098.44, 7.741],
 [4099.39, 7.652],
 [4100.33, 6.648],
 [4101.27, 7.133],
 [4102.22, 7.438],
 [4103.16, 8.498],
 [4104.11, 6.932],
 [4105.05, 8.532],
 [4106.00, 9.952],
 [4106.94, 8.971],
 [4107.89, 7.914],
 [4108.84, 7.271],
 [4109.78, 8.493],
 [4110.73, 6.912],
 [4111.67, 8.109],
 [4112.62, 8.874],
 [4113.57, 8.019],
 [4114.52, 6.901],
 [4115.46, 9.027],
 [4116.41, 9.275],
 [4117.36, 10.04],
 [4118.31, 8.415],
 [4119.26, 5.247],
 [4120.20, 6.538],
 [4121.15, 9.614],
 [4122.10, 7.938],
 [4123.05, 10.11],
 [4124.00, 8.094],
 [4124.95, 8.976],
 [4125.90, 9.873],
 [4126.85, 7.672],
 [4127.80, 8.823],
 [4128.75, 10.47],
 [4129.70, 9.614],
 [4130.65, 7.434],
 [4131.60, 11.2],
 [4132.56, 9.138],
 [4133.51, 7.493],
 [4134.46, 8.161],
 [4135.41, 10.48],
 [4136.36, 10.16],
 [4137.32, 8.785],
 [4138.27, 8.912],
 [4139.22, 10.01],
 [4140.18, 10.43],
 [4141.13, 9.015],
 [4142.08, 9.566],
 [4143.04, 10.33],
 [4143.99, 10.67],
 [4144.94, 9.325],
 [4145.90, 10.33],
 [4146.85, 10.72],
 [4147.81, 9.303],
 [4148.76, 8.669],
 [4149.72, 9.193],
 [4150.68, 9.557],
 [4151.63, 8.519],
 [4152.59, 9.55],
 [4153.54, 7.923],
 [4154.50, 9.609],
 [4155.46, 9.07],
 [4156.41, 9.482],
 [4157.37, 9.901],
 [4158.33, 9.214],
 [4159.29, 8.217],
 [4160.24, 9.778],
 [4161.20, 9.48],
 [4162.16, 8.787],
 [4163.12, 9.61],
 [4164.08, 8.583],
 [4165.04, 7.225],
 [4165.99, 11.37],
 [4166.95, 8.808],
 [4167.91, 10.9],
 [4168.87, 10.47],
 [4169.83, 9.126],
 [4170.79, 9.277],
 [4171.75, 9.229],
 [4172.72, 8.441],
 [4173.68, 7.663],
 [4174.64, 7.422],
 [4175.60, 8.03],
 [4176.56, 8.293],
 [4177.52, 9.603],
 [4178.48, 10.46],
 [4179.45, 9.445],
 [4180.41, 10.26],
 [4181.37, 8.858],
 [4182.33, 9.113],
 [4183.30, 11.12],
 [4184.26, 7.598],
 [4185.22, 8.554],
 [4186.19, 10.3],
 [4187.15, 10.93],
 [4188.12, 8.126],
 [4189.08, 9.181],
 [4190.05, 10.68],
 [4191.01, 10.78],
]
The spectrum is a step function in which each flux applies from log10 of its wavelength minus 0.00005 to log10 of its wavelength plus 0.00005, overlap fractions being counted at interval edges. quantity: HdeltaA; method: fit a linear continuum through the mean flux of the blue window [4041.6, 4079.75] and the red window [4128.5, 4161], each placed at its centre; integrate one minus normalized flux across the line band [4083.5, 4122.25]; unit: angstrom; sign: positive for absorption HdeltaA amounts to 3.8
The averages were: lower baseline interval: 8.85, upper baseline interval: 9.41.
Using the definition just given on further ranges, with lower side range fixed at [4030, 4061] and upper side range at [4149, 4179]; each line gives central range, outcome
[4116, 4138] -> 0.50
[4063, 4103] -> 1.00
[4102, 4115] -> 1.37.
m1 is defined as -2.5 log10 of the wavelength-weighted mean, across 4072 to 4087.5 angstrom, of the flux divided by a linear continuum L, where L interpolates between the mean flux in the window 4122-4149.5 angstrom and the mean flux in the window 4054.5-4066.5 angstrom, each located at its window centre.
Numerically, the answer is 0.056 mag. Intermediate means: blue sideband 9.15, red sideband 9.39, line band 8.75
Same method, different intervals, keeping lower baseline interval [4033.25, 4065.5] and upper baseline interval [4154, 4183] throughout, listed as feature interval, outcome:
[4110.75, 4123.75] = 0.10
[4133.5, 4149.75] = -0.06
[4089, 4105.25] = 0.10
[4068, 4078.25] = 0.02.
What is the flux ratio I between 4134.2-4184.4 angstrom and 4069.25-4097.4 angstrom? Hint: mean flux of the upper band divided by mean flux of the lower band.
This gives 1.1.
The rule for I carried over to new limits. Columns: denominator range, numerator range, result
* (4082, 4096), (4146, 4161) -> 1.06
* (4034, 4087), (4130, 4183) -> 1.04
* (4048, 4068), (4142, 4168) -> 1.01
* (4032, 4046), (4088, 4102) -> 0.97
